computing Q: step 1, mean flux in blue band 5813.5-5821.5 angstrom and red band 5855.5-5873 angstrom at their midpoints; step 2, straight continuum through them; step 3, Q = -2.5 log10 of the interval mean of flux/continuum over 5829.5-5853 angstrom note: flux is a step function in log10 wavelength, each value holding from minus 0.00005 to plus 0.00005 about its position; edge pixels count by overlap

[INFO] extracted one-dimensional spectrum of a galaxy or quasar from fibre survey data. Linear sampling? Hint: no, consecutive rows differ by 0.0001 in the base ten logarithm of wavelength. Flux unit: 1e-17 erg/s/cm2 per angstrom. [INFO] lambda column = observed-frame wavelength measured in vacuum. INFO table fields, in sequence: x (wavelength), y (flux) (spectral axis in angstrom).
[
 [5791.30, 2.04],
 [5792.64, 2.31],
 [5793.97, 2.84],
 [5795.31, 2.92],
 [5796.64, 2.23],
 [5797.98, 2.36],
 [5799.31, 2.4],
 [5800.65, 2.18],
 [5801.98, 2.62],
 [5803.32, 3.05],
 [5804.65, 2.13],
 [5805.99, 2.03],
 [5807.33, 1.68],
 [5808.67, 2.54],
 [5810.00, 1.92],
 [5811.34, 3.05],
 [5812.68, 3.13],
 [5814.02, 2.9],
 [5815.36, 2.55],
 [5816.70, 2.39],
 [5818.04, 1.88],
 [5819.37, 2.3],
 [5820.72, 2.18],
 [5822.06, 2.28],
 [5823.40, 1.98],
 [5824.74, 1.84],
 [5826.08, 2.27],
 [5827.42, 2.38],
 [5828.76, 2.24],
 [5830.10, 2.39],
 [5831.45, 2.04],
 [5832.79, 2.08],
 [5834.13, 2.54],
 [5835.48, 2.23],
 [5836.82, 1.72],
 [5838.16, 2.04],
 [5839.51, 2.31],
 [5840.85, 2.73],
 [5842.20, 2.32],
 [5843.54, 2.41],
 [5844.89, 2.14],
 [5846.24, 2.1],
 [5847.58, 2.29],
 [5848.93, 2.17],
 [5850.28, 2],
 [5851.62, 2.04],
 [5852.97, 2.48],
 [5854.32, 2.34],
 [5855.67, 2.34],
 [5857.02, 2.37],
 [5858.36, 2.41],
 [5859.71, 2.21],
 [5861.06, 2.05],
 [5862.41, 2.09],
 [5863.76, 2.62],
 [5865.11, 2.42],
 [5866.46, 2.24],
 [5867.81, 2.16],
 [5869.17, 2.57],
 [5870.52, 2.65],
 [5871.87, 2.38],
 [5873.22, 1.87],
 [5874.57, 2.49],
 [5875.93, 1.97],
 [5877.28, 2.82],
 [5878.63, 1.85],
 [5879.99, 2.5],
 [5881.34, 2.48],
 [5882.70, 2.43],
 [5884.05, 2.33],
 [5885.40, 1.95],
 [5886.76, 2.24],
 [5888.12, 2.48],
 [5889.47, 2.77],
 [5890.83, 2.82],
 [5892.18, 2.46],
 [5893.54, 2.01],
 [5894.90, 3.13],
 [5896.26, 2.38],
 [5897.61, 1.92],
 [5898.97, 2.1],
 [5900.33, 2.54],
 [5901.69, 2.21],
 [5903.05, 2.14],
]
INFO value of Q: 0.06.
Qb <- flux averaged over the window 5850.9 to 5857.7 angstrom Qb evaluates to 2.31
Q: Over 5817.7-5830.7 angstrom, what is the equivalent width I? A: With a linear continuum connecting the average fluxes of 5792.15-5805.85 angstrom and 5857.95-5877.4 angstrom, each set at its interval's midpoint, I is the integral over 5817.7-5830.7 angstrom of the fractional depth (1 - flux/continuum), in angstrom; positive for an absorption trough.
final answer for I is 1.3 angstrom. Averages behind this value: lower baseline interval 2.49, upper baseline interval 2.31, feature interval 2.18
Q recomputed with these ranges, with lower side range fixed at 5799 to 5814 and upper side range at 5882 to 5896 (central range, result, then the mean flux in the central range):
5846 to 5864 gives 0.10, 2.25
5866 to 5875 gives 0.06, 2.34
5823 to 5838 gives 0.14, 2.16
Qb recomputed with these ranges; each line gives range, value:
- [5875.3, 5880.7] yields 2.29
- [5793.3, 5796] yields 2.87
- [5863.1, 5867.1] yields 2.43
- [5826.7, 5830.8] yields 2.33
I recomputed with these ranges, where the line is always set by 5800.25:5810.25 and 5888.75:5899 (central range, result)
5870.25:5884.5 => 0.6 angstrom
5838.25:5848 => 0.2 angstrom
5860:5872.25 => 0.3 angstrom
